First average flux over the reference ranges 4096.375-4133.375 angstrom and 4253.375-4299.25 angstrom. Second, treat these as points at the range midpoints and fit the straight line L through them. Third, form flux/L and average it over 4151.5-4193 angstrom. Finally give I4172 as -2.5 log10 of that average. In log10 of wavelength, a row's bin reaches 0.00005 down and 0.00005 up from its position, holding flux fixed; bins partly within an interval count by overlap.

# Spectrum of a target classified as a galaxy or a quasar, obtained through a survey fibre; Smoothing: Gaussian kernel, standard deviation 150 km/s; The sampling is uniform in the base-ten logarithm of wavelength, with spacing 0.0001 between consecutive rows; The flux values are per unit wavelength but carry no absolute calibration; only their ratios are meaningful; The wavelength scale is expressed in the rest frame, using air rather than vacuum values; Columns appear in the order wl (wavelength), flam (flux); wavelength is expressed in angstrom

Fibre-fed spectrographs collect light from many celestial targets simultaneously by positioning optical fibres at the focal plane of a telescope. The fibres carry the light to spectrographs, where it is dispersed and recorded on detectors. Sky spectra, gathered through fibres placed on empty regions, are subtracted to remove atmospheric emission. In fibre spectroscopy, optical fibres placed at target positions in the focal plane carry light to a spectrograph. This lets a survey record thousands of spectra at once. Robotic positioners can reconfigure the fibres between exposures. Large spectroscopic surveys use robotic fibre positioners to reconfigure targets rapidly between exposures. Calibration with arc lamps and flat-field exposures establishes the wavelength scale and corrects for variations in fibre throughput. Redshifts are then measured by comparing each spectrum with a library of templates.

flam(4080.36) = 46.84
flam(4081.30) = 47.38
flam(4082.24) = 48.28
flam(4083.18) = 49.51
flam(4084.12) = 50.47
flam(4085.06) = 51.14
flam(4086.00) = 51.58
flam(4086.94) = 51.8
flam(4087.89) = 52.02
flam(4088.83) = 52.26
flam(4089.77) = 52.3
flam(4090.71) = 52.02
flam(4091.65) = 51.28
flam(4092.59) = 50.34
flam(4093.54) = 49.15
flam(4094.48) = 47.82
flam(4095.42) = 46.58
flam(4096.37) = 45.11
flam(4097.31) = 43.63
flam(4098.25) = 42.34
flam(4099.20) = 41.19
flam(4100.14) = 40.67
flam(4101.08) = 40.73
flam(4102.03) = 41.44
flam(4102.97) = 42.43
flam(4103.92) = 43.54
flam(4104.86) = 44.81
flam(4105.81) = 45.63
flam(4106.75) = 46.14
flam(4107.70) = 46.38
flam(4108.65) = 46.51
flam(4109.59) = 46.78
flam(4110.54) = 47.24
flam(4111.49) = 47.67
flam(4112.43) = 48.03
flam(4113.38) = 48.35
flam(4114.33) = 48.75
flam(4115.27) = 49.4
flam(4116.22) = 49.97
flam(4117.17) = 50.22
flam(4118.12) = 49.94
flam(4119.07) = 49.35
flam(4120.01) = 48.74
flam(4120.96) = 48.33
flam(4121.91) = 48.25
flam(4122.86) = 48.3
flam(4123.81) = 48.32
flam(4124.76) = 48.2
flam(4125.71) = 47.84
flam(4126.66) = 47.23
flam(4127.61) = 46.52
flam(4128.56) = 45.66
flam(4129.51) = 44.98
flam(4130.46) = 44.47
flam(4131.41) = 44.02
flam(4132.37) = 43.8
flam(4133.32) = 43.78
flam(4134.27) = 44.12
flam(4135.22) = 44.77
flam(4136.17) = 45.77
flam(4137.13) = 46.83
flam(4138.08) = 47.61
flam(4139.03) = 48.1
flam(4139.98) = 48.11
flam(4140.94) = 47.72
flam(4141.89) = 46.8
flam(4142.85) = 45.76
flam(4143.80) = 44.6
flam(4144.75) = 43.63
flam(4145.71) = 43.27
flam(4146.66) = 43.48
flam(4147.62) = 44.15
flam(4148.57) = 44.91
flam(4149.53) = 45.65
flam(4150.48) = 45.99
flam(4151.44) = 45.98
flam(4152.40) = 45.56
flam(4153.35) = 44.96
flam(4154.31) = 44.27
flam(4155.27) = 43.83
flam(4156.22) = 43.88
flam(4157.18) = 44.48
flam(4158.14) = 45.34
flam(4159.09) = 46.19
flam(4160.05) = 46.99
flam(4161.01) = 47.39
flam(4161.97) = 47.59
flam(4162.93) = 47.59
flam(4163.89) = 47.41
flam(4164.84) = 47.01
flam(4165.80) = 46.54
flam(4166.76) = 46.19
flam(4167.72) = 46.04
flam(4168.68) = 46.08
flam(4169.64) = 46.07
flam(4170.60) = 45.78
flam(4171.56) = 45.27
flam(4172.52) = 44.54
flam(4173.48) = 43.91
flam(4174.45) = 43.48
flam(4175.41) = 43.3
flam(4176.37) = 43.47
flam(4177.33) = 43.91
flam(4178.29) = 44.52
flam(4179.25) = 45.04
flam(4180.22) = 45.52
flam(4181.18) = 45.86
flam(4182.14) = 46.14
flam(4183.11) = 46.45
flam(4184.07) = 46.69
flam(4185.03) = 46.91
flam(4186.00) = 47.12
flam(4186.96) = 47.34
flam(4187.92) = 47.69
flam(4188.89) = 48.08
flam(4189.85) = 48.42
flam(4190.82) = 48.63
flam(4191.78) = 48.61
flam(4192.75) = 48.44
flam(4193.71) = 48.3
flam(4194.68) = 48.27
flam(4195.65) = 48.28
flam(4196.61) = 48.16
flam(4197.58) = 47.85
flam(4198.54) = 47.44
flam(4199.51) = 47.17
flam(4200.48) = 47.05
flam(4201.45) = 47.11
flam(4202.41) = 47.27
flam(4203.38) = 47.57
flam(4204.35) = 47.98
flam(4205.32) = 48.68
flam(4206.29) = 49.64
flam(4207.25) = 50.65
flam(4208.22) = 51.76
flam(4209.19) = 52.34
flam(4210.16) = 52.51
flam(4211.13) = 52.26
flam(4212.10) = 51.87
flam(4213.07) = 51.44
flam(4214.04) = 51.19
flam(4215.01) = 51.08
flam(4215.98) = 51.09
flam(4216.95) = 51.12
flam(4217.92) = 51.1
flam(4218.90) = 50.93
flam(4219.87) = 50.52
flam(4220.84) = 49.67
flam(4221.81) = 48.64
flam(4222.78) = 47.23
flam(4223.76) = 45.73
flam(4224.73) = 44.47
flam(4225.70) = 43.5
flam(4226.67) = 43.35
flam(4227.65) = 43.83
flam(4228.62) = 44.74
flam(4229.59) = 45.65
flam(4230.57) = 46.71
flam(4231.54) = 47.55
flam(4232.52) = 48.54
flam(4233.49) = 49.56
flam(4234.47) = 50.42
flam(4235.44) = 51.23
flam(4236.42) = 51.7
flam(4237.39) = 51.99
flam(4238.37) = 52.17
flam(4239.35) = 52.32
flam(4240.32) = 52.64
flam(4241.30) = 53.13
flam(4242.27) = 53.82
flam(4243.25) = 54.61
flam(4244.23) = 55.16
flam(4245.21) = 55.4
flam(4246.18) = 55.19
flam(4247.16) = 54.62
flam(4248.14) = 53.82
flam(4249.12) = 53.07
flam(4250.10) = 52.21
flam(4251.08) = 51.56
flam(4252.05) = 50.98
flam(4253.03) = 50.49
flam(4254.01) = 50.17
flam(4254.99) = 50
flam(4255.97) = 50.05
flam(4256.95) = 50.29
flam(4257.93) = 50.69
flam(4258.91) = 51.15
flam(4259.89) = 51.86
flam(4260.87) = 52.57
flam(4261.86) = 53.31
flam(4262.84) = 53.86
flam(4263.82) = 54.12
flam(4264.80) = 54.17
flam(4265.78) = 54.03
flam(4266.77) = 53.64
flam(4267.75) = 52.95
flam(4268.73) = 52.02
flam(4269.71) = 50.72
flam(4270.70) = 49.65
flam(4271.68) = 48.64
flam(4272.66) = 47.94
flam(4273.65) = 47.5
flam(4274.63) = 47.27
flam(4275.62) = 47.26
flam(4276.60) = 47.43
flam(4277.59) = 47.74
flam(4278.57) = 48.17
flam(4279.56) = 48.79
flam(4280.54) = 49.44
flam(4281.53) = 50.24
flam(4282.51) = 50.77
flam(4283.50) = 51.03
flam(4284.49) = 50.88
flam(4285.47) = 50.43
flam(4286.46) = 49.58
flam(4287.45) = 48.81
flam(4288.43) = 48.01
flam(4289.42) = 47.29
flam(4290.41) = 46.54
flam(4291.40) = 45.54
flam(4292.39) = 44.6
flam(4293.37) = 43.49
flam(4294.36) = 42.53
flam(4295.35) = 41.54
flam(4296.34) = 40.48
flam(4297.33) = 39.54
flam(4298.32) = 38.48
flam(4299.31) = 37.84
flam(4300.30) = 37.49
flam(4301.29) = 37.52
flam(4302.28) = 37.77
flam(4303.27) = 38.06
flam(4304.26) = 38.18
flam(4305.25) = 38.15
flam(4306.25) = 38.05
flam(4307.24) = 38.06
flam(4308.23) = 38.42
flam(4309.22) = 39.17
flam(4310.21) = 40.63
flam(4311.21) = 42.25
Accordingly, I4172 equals 0.02 mag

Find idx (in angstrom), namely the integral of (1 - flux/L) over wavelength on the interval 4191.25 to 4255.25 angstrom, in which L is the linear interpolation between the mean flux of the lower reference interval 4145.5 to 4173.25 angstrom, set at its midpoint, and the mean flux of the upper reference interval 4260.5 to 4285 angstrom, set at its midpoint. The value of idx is -2.0 angstrom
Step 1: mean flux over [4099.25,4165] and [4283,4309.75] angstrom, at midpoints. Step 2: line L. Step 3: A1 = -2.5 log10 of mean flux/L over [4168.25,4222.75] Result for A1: -0.08 mag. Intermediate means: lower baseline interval 46.1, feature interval 48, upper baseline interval 42.5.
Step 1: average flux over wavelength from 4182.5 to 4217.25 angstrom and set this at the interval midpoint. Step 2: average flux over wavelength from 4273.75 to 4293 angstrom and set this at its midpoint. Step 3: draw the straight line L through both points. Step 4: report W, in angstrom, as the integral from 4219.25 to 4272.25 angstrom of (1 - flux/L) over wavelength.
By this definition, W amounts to -2.3 angstrom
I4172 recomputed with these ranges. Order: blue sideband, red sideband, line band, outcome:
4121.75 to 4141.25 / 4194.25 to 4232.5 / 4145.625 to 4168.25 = 0.03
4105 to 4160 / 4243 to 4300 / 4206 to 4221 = -0.07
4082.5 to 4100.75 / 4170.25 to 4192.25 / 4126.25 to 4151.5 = 0.04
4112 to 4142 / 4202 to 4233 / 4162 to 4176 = 0.05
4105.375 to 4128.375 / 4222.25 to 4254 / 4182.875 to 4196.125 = 0.03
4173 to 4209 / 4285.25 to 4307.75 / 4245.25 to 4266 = -0.19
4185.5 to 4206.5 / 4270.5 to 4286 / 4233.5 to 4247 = -0.10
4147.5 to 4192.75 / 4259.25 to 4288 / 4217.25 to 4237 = 0.01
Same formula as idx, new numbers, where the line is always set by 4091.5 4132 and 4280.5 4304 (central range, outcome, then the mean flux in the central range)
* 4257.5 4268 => -1.94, 52.9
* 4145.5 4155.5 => 0.27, 44.8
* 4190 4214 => -1.98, 49.2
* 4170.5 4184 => 0.26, 44.8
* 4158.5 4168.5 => -0.21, 46.9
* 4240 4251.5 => -2.28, 53.8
